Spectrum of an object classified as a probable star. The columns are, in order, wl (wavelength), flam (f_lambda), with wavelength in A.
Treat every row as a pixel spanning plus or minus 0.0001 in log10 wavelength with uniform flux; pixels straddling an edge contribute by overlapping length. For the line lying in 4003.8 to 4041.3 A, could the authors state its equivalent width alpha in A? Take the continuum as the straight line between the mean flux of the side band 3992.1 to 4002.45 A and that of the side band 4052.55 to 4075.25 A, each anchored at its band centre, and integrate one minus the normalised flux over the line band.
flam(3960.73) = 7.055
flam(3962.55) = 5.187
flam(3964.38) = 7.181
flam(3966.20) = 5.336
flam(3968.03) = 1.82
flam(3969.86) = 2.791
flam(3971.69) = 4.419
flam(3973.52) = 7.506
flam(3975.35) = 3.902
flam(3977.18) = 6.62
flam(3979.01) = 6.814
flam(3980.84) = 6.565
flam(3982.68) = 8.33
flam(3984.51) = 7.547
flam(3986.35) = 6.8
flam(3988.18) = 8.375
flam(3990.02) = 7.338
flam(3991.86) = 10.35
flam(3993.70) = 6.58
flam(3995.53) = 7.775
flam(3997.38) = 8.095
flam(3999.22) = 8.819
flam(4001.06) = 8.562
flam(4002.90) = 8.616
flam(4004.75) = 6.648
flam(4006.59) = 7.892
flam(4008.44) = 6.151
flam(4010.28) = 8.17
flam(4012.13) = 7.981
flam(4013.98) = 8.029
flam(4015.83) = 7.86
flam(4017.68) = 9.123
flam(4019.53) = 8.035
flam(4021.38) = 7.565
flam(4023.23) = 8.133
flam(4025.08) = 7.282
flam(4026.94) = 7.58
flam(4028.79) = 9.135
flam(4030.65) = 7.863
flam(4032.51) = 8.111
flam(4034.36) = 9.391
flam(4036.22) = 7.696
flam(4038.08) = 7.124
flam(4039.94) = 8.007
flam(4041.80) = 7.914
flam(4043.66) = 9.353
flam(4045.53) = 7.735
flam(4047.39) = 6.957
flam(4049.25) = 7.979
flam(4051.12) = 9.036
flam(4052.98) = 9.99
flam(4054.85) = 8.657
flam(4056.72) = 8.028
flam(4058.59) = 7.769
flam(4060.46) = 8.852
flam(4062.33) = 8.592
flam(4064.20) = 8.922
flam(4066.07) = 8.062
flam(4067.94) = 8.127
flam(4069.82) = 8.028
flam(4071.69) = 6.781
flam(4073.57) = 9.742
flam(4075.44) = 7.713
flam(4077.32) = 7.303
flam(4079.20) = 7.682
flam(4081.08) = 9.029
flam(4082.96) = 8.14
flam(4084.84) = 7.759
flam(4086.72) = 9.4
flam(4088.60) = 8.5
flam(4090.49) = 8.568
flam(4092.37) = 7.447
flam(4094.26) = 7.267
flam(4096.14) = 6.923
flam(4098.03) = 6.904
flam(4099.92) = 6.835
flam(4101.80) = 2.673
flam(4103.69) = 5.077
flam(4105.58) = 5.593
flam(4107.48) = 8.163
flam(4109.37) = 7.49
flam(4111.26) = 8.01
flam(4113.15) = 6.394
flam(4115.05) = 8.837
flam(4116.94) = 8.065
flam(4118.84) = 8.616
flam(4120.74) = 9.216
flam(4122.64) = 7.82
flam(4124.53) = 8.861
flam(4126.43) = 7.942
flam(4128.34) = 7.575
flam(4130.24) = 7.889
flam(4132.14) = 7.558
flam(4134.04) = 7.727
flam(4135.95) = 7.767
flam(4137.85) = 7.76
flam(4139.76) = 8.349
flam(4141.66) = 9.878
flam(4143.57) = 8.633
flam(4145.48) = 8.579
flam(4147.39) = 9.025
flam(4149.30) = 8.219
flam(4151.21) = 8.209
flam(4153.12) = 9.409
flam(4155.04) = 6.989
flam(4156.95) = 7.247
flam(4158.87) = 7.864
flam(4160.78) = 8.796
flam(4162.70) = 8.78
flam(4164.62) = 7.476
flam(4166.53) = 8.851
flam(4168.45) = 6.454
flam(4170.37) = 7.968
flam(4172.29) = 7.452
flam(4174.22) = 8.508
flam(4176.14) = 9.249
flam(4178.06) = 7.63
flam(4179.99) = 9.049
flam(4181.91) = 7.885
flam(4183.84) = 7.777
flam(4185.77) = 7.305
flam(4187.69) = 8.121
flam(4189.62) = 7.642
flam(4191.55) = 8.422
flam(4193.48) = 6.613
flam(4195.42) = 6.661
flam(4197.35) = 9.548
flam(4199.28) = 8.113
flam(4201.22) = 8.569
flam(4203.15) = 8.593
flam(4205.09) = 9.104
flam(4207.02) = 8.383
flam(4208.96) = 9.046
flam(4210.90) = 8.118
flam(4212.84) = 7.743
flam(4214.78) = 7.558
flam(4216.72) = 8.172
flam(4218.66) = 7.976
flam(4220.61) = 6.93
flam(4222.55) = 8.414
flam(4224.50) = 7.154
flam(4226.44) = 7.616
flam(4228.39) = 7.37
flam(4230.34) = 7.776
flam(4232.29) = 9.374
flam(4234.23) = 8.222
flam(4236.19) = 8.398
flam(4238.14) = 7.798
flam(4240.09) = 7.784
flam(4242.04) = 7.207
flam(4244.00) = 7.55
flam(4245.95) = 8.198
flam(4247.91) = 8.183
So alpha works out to 1.6 A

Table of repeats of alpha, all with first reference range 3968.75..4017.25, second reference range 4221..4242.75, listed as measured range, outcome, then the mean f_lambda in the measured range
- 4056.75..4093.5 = -3.7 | 8.22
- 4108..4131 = -1.4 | 8.06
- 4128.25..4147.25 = -1.5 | 8.24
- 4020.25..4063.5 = -4.8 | 8.21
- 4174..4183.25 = -0.8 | 8.44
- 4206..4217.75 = -0.5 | 8.18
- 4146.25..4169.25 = -1.3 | 8.13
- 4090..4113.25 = 2.6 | 6.7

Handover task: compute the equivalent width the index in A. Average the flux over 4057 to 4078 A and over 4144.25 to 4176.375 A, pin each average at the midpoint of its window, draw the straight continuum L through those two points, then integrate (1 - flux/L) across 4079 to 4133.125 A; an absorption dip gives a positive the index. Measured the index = 3.82 A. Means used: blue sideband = 8.18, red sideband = 8.16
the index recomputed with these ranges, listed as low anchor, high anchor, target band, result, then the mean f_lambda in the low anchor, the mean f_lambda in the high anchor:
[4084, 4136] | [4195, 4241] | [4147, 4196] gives -0.8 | 7.53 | 8.12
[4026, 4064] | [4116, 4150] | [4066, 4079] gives 0.6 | 8.3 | 8.3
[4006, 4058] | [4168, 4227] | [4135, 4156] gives -1.0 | 8.1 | 8.01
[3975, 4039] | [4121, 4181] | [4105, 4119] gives 0.8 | 7.78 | 8.19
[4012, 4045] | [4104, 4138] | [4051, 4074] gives -1.3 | 8.12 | 7.8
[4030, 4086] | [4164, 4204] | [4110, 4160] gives -0.5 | 8.22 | 8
